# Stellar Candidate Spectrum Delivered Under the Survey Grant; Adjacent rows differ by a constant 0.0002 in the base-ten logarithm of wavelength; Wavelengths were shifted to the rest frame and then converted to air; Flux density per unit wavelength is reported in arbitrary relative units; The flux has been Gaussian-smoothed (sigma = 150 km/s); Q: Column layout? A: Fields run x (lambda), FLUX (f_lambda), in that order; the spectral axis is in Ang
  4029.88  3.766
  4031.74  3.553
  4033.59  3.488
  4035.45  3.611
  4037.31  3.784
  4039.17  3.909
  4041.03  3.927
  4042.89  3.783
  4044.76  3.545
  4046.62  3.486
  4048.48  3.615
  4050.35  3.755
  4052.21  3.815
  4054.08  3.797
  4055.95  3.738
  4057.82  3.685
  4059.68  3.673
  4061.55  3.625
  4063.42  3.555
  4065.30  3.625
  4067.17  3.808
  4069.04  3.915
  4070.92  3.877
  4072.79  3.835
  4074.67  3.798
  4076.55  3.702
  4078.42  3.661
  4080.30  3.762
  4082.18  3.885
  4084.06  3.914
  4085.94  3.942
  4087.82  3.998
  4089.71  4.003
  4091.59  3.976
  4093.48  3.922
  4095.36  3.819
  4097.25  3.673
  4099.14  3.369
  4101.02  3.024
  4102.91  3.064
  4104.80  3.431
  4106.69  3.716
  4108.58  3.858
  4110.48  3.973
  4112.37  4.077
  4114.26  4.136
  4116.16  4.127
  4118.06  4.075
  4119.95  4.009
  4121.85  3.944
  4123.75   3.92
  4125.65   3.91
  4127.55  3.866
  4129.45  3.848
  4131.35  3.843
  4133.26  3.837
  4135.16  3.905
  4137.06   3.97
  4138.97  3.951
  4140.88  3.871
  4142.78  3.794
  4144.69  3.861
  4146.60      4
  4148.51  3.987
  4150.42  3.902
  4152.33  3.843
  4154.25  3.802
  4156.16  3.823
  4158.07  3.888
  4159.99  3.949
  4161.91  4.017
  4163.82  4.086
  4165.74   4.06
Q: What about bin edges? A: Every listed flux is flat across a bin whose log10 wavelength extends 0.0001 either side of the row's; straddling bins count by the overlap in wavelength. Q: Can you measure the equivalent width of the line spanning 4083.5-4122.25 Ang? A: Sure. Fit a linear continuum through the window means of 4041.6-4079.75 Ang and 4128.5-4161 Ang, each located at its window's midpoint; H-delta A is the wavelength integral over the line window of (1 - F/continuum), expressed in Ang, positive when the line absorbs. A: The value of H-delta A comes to -0.1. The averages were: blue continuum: 3.72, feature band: 3.81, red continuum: 3.89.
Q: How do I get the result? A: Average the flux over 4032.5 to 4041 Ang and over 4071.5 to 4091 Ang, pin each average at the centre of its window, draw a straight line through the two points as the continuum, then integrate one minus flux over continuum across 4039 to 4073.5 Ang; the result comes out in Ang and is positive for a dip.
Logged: 0.44 Ang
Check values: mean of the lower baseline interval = 3.72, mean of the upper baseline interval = 3.85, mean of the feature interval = 3.73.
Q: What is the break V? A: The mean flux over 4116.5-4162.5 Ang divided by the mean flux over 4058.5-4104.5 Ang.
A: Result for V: 1.05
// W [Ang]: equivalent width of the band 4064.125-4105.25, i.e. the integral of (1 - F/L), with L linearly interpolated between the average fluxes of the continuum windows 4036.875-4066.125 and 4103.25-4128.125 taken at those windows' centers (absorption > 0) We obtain 0.8 Ang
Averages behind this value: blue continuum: 3.71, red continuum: 3.91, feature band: 3.73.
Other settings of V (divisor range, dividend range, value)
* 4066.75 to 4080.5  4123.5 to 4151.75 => 1.03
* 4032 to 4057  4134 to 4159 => 1.05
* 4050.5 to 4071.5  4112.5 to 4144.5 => 1.05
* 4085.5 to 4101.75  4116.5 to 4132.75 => 1.05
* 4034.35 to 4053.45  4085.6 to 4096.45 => 1.06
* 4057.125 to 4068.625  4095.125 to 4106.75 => 0.92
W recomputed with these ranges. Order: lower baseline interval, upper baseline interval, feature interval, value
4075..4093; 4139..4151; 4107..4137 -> -0.4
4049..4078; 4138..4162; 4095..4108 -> 1.3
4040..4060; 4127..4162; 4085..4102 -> 0.2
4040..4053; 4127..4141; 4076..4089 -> -0.2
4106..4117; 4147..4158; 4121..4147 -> 0.2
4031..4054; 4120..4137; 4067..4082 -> -0.1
